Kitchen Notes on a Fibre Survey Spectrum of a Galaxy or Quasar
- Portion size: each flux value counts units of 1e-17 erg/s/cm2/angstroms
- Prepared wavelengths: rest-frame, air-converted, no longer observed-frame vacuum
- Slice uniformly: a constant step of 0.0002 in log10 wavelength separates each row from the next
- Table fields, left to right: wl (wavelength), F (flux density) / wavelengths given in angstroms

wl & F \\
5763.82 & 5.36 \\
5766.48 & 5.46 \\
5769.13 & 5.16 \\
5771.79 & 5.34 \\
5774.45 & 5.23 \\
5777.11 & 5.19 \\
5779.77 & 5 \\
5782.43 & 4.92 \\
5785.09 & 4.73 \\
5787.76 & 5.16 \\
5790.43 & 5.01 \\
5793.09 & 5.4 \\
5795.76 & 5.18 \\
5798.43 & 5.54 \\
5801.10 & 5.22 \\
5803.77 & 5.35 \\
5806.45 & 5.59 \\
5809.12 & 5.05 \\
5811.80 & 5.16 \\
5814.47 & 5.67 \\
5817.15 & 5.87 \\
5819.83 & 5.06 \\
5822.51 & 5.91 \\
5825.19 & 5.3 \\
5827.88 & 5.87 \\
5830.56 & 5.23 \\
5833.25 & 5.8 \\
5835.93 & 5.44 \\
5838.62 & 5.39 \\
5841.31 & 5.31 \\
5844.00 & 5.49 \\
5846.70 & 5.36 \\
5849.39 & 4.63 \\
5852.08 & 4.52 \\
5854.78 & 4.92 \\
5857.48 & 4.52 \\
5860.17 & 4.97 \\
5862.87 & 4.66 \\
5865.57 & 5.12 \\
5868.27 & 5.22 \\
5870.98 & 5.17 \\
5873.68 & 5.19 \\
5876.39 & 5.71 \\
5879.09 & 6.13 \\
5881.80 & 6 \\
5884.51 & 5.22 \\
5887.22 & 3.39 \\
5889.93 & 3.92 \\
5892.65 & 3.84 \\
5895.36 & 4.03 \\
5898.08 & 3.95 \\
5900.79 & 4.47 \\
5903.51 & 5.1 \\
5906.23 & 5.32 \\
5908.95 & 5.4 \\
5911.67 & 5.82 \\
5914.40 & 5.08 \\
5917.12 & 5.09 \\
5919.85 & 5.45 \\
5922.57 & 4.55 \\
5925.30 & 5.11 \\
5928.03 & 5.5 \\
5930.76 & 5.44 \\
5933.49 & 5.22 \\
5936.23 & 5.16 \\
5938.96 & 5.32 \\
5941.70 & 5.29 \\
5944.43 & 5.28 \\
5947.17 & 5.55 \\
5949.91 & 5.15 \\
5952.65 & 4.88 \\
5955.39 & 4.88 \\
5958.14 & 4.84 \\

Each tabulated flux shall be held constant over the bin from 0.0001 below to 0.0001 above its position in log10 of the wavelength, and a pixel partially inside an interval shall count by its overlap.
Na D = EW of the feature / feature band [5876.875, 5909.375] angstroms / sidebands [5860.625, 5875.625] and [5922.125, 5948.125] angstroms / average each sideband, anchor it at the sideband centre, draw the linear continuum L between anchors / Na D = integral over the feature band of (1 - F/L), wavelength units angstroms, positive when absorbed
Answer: 2.6 angstroms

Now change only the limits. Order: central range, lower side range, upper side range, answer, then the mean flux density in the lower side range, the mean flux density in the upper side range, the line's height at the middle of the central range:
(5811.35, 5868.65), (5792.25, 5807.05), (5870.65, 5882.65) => 2.83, 5.37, 5.67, 5.52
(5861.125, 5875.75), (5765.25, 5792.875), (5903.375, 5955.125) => 0.27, 5.13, 5.24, 5.2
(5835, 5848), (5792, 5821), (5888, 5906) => -1.19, 5.37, 4.26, 4.94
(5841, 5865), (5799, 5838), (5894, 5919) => 1.54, 5.47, 4.93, 5.26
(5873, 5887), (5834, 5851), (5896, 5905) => -2.13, 5.28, 4.48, 4.76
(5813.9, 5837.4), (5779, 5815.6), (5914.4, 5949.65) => -1.57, 5.21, 5.24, 5.22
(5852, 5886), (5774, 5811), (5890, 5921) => -1.80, 5.18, 4.82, 4.94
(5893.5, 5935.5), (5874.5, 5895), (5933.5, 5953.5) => 0.24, 4.85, 5.24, 5.05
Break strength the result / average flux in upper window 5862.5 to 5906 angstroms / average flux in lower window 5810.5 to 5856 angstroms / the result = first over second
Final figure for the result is 0.9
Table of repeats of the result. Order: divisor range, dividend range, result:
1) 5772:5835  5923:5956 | 0.98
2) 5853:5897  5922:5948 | 1.08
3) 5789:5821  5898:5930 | 0.96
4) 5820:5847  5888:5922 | 0.87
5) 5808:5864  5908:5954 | 1.00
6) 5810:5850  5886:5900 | 0.71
